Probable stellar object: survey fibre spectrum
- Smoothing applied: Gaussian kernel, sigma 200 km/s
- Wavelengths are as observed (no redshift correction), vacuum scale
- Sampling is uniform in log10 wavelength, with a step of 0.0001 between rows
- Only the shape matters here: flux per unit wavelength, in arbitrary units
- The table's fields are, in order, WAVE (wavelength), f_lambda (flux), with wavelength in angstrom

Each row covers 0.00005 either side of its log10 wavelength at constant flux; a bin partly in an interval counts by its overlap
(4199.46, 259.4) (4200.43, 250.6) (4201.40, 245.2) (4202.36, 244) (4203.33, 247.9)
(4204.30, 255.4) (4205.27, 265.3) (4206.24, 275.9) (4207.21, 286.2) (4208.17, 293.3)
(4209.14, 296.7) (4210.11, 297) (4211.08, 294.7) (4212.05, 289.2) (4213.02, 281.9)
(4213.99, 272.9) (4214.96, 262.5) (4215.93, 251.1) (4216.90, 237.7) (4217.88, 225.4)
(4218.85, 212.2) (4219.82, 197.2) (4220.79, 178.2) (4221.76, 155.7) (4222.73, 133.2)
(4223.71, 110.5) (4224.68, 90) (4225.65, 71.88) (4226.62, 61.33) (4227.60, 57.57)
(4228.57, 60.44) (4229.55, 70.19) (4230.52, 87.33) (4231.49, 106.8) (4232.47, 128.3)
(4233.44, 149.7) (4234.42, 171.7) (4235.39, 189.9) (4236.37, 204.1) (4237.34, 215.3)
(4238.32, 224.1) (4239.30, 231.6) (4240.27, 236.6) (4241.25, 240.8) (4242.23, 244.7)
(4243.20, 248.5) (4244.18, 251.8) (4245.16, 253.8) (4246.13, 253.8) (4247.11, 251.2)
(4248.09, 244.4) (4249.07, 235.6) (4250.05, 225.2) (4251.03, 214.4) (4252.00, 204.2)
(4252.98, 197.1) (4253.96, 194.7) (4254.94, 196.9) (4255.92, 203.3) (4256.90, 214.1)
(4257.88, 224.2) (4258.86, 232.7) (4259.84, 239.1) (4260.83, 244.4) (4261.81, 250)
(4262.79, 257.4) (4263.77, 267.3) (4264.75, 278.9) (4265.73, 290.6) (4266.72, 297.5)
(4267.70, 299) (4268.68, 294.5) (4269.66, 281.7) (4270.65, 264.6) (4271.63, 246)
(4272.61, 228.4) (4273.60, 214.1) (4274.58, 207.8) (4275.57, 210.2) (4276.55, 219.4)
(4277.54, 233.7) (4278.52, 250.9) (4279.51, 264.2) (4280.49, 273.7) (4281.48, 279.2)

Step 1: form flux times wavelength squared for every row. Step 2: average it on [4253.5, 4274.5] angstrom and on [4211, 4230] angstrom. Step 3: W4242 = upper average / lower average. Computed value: 1.46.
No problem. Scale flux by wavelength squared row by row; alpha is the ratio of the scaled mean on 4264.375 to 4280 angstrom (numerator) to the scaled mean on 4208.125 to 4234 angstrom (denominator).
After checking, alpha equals 1.47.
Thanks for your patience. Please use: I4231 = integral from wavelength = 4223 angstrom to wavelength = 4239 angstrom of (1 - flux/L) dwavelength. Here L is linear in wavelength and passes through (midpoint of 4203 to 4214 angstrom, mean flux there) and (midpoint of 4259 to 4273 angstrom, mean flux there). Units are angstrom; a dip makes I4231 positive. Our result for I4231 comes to 8.6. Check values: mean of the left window 280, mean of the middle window 126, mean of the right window 267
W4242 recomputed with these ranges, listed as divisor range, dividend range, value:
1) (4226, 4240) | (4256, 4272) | 1.87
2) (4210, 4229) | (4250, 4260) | 1.17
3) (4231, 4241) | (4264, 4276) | 1.41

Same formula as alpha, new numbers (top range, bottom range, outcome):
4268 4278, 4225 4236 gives 2.32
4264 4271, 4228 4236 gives 2.40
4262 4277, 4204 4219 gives 0.98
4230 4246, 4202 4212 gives 0.73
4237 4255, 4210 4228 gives 1.22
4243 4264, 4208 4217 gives 0.85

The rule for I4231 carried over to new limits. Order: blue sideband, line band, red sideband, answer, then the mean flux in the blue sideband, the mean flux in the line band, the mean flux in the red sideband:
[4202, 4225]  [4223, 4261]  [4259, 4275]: 9.7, 236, 186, 260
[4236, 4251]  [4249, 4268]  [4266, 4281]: 0.6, 237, 238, 253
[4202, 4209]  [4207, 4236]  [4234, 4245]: 7.9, 269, 183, 225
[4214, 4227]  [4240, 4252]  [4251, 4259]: -2.5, 173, 240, 208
